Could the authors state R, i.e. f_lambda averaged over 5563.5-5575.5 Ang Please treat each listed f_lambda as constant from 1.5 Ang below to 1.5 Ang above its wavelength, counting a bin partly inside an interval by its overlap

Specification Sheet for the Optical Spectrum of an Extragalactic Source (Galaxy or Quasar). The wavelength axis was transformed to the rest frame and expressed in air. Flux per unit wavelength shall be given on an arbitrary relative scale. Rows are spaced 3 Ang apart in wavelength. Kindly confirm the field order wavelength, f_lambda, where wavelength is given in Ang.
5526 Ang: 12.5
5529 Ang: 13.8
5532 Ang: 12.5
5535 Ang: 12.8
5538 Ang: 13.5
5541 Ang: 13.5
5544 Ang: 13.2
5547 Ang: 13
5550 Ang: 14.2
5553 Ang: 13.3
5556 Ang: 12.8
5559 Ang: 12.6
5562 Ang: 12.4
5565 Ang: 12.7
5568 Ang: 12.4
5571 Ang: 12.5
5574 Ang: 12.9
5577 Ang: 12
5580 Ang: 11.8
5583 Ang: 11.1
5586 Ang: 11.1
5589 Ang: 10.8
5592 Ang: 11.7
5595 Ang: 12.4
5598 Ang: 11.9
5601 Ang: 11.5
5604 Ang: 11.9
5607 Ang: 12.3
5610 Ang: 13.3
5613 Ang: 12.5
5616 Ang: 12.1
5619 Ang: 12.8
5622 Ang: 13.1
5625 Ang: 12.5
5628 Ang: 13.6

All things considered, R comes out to 12.6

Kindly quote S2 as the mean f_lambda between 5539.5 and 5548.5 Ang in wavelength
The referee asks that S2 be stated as 13.2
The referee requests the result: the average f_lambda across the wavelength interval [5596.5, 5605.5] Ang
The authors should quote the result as 11.8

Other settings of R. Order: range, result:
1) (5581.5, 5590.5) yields 11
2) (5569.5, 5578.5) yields 12.5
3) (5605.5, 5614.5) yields 12.7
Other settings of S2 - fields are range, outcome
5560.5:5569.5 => 12.5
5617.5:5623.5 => 13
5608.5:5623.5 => 12.8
